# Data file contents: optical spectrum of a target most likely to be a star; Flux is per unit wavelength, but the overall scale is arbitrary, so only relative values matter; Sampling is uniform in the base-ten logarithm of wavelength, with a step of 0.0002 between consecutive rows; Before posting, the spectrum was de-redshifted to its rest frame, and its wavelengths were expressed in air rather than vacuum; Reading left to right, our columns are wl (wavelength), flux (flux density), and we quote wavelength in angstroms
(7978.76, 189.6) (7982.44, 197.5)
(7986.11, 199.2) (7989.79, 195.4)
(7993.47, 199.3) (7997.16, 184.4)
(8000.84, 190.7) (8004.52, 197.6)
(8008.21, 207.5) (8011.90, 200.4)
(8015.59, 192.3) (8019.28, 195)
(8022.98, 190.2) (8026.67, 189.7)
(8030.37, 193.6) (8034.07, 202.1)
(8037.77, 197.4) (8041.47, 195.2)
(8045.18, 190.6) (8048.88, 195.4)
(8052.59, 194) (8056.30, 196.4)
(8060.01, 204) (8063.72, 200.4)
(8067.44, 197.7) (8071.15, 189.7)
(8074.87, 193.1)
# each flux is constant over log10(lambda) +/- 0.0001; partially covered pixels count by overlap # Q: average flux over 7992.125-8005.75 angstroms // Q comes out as 193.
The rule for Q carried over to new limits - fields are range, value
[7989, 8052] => 195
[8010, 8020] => 196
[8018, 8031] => 192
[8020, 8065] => 196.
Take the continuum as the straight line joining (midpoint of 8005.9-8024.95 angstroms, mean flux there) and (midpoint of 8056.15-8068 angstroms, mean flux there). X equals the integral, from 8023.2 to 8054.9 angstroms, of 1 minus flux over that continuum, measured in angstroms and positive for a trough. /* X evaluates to 0.7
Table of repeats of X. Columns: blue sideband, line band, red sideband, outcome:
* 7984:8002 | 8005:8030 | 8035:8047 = -0.2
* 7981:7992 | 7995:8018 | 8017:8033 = -0.1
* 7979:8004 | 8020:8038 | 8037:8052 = 0.0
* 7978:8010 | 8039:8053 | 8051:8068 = 0.3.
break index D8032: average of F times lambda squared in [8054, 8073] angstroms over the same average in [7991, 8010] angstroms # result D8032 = 1.02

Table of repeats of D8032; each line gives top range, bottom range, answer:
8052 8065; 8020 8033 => 1.04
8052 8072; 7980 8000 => 1.03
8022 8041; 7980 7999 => 1.01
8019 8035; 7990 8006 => 1.01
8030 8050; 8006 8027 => 1.00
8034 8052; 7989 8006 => 1.02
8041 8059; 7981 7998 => 1.01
